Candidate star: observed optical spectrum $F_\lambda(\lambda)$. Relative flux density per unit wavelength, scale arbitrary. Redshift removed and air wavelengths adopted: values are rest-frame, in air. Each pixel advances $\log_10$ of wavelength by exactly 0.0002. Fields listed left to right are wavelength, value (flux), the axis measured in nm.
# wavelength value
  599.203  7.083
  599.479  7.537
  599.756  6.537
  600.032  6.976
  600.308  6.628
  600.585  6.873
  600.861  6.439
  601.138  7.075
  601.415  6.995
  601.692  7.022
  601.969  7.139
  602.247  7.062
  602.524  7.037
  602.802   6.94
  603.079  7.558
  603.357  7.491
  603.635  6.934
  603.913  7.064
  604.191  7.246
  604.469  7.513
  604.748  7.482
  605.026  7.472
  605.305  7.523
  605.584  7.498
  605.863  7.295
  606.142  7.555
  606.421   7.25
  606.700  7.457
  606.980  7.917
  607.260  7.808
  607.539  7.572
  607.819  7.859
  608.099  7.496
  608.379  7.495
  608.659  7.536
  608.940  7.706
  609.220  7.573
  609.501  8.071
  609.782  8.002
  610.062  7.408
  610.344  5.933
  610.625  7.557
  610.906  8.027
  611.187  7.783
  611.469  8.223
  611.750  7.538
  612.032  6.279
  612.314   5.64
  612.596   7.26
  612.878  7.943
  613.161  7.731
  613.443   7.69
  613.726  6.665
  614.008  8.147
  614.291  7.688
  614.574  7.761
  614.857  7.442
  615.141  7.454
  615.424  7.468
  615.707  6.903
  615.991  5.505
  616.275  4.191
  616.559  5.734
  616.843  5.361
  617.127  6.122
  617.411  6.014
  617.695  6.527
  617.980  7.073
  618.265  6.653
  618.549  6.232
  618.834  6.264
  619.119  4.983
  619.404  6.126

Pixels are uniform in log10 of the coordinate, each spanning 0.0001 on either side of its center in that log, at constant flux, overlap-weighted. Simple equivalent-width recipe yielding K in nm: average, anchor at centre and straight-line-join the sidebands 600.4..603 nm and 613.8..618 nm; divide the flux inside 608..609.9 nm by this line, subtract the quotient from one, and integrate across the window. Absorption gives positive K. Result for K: -0.256 nm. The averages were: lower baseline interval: 6.96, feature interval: 7.7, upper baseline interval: 6.61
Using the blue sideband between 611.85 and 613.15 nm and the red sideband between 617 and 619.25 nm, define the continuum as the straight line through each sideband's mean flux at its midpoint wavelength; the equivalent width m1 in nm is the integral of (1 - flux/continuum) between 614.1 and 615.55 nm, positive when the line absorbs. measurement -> -0.21 nm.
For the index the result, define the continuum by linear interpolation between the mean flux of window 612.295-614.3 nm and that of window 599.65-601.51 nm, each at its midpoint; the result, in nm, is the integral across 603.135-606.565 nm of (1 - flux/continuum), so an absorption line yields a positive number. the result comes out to -0.18 nm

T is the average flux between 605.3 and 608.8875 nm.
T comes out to 7.56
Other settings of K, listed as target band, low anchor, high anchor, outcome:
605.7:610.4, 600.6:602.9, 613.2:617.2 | -0.47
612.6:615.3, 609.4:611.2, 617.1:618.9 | -0.23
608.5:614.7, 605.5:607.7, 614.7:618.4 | -0.47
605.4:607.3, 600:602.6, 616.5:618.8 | -0.23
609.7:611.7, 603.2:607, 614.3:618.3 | -0.18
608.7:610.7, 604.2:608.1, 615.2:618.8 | -0.10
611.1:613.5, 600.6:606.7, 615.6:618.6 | -0.33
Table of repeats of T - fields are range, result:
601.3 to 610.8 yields 7.4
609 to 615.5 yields 7.45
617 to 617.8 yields 6.21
